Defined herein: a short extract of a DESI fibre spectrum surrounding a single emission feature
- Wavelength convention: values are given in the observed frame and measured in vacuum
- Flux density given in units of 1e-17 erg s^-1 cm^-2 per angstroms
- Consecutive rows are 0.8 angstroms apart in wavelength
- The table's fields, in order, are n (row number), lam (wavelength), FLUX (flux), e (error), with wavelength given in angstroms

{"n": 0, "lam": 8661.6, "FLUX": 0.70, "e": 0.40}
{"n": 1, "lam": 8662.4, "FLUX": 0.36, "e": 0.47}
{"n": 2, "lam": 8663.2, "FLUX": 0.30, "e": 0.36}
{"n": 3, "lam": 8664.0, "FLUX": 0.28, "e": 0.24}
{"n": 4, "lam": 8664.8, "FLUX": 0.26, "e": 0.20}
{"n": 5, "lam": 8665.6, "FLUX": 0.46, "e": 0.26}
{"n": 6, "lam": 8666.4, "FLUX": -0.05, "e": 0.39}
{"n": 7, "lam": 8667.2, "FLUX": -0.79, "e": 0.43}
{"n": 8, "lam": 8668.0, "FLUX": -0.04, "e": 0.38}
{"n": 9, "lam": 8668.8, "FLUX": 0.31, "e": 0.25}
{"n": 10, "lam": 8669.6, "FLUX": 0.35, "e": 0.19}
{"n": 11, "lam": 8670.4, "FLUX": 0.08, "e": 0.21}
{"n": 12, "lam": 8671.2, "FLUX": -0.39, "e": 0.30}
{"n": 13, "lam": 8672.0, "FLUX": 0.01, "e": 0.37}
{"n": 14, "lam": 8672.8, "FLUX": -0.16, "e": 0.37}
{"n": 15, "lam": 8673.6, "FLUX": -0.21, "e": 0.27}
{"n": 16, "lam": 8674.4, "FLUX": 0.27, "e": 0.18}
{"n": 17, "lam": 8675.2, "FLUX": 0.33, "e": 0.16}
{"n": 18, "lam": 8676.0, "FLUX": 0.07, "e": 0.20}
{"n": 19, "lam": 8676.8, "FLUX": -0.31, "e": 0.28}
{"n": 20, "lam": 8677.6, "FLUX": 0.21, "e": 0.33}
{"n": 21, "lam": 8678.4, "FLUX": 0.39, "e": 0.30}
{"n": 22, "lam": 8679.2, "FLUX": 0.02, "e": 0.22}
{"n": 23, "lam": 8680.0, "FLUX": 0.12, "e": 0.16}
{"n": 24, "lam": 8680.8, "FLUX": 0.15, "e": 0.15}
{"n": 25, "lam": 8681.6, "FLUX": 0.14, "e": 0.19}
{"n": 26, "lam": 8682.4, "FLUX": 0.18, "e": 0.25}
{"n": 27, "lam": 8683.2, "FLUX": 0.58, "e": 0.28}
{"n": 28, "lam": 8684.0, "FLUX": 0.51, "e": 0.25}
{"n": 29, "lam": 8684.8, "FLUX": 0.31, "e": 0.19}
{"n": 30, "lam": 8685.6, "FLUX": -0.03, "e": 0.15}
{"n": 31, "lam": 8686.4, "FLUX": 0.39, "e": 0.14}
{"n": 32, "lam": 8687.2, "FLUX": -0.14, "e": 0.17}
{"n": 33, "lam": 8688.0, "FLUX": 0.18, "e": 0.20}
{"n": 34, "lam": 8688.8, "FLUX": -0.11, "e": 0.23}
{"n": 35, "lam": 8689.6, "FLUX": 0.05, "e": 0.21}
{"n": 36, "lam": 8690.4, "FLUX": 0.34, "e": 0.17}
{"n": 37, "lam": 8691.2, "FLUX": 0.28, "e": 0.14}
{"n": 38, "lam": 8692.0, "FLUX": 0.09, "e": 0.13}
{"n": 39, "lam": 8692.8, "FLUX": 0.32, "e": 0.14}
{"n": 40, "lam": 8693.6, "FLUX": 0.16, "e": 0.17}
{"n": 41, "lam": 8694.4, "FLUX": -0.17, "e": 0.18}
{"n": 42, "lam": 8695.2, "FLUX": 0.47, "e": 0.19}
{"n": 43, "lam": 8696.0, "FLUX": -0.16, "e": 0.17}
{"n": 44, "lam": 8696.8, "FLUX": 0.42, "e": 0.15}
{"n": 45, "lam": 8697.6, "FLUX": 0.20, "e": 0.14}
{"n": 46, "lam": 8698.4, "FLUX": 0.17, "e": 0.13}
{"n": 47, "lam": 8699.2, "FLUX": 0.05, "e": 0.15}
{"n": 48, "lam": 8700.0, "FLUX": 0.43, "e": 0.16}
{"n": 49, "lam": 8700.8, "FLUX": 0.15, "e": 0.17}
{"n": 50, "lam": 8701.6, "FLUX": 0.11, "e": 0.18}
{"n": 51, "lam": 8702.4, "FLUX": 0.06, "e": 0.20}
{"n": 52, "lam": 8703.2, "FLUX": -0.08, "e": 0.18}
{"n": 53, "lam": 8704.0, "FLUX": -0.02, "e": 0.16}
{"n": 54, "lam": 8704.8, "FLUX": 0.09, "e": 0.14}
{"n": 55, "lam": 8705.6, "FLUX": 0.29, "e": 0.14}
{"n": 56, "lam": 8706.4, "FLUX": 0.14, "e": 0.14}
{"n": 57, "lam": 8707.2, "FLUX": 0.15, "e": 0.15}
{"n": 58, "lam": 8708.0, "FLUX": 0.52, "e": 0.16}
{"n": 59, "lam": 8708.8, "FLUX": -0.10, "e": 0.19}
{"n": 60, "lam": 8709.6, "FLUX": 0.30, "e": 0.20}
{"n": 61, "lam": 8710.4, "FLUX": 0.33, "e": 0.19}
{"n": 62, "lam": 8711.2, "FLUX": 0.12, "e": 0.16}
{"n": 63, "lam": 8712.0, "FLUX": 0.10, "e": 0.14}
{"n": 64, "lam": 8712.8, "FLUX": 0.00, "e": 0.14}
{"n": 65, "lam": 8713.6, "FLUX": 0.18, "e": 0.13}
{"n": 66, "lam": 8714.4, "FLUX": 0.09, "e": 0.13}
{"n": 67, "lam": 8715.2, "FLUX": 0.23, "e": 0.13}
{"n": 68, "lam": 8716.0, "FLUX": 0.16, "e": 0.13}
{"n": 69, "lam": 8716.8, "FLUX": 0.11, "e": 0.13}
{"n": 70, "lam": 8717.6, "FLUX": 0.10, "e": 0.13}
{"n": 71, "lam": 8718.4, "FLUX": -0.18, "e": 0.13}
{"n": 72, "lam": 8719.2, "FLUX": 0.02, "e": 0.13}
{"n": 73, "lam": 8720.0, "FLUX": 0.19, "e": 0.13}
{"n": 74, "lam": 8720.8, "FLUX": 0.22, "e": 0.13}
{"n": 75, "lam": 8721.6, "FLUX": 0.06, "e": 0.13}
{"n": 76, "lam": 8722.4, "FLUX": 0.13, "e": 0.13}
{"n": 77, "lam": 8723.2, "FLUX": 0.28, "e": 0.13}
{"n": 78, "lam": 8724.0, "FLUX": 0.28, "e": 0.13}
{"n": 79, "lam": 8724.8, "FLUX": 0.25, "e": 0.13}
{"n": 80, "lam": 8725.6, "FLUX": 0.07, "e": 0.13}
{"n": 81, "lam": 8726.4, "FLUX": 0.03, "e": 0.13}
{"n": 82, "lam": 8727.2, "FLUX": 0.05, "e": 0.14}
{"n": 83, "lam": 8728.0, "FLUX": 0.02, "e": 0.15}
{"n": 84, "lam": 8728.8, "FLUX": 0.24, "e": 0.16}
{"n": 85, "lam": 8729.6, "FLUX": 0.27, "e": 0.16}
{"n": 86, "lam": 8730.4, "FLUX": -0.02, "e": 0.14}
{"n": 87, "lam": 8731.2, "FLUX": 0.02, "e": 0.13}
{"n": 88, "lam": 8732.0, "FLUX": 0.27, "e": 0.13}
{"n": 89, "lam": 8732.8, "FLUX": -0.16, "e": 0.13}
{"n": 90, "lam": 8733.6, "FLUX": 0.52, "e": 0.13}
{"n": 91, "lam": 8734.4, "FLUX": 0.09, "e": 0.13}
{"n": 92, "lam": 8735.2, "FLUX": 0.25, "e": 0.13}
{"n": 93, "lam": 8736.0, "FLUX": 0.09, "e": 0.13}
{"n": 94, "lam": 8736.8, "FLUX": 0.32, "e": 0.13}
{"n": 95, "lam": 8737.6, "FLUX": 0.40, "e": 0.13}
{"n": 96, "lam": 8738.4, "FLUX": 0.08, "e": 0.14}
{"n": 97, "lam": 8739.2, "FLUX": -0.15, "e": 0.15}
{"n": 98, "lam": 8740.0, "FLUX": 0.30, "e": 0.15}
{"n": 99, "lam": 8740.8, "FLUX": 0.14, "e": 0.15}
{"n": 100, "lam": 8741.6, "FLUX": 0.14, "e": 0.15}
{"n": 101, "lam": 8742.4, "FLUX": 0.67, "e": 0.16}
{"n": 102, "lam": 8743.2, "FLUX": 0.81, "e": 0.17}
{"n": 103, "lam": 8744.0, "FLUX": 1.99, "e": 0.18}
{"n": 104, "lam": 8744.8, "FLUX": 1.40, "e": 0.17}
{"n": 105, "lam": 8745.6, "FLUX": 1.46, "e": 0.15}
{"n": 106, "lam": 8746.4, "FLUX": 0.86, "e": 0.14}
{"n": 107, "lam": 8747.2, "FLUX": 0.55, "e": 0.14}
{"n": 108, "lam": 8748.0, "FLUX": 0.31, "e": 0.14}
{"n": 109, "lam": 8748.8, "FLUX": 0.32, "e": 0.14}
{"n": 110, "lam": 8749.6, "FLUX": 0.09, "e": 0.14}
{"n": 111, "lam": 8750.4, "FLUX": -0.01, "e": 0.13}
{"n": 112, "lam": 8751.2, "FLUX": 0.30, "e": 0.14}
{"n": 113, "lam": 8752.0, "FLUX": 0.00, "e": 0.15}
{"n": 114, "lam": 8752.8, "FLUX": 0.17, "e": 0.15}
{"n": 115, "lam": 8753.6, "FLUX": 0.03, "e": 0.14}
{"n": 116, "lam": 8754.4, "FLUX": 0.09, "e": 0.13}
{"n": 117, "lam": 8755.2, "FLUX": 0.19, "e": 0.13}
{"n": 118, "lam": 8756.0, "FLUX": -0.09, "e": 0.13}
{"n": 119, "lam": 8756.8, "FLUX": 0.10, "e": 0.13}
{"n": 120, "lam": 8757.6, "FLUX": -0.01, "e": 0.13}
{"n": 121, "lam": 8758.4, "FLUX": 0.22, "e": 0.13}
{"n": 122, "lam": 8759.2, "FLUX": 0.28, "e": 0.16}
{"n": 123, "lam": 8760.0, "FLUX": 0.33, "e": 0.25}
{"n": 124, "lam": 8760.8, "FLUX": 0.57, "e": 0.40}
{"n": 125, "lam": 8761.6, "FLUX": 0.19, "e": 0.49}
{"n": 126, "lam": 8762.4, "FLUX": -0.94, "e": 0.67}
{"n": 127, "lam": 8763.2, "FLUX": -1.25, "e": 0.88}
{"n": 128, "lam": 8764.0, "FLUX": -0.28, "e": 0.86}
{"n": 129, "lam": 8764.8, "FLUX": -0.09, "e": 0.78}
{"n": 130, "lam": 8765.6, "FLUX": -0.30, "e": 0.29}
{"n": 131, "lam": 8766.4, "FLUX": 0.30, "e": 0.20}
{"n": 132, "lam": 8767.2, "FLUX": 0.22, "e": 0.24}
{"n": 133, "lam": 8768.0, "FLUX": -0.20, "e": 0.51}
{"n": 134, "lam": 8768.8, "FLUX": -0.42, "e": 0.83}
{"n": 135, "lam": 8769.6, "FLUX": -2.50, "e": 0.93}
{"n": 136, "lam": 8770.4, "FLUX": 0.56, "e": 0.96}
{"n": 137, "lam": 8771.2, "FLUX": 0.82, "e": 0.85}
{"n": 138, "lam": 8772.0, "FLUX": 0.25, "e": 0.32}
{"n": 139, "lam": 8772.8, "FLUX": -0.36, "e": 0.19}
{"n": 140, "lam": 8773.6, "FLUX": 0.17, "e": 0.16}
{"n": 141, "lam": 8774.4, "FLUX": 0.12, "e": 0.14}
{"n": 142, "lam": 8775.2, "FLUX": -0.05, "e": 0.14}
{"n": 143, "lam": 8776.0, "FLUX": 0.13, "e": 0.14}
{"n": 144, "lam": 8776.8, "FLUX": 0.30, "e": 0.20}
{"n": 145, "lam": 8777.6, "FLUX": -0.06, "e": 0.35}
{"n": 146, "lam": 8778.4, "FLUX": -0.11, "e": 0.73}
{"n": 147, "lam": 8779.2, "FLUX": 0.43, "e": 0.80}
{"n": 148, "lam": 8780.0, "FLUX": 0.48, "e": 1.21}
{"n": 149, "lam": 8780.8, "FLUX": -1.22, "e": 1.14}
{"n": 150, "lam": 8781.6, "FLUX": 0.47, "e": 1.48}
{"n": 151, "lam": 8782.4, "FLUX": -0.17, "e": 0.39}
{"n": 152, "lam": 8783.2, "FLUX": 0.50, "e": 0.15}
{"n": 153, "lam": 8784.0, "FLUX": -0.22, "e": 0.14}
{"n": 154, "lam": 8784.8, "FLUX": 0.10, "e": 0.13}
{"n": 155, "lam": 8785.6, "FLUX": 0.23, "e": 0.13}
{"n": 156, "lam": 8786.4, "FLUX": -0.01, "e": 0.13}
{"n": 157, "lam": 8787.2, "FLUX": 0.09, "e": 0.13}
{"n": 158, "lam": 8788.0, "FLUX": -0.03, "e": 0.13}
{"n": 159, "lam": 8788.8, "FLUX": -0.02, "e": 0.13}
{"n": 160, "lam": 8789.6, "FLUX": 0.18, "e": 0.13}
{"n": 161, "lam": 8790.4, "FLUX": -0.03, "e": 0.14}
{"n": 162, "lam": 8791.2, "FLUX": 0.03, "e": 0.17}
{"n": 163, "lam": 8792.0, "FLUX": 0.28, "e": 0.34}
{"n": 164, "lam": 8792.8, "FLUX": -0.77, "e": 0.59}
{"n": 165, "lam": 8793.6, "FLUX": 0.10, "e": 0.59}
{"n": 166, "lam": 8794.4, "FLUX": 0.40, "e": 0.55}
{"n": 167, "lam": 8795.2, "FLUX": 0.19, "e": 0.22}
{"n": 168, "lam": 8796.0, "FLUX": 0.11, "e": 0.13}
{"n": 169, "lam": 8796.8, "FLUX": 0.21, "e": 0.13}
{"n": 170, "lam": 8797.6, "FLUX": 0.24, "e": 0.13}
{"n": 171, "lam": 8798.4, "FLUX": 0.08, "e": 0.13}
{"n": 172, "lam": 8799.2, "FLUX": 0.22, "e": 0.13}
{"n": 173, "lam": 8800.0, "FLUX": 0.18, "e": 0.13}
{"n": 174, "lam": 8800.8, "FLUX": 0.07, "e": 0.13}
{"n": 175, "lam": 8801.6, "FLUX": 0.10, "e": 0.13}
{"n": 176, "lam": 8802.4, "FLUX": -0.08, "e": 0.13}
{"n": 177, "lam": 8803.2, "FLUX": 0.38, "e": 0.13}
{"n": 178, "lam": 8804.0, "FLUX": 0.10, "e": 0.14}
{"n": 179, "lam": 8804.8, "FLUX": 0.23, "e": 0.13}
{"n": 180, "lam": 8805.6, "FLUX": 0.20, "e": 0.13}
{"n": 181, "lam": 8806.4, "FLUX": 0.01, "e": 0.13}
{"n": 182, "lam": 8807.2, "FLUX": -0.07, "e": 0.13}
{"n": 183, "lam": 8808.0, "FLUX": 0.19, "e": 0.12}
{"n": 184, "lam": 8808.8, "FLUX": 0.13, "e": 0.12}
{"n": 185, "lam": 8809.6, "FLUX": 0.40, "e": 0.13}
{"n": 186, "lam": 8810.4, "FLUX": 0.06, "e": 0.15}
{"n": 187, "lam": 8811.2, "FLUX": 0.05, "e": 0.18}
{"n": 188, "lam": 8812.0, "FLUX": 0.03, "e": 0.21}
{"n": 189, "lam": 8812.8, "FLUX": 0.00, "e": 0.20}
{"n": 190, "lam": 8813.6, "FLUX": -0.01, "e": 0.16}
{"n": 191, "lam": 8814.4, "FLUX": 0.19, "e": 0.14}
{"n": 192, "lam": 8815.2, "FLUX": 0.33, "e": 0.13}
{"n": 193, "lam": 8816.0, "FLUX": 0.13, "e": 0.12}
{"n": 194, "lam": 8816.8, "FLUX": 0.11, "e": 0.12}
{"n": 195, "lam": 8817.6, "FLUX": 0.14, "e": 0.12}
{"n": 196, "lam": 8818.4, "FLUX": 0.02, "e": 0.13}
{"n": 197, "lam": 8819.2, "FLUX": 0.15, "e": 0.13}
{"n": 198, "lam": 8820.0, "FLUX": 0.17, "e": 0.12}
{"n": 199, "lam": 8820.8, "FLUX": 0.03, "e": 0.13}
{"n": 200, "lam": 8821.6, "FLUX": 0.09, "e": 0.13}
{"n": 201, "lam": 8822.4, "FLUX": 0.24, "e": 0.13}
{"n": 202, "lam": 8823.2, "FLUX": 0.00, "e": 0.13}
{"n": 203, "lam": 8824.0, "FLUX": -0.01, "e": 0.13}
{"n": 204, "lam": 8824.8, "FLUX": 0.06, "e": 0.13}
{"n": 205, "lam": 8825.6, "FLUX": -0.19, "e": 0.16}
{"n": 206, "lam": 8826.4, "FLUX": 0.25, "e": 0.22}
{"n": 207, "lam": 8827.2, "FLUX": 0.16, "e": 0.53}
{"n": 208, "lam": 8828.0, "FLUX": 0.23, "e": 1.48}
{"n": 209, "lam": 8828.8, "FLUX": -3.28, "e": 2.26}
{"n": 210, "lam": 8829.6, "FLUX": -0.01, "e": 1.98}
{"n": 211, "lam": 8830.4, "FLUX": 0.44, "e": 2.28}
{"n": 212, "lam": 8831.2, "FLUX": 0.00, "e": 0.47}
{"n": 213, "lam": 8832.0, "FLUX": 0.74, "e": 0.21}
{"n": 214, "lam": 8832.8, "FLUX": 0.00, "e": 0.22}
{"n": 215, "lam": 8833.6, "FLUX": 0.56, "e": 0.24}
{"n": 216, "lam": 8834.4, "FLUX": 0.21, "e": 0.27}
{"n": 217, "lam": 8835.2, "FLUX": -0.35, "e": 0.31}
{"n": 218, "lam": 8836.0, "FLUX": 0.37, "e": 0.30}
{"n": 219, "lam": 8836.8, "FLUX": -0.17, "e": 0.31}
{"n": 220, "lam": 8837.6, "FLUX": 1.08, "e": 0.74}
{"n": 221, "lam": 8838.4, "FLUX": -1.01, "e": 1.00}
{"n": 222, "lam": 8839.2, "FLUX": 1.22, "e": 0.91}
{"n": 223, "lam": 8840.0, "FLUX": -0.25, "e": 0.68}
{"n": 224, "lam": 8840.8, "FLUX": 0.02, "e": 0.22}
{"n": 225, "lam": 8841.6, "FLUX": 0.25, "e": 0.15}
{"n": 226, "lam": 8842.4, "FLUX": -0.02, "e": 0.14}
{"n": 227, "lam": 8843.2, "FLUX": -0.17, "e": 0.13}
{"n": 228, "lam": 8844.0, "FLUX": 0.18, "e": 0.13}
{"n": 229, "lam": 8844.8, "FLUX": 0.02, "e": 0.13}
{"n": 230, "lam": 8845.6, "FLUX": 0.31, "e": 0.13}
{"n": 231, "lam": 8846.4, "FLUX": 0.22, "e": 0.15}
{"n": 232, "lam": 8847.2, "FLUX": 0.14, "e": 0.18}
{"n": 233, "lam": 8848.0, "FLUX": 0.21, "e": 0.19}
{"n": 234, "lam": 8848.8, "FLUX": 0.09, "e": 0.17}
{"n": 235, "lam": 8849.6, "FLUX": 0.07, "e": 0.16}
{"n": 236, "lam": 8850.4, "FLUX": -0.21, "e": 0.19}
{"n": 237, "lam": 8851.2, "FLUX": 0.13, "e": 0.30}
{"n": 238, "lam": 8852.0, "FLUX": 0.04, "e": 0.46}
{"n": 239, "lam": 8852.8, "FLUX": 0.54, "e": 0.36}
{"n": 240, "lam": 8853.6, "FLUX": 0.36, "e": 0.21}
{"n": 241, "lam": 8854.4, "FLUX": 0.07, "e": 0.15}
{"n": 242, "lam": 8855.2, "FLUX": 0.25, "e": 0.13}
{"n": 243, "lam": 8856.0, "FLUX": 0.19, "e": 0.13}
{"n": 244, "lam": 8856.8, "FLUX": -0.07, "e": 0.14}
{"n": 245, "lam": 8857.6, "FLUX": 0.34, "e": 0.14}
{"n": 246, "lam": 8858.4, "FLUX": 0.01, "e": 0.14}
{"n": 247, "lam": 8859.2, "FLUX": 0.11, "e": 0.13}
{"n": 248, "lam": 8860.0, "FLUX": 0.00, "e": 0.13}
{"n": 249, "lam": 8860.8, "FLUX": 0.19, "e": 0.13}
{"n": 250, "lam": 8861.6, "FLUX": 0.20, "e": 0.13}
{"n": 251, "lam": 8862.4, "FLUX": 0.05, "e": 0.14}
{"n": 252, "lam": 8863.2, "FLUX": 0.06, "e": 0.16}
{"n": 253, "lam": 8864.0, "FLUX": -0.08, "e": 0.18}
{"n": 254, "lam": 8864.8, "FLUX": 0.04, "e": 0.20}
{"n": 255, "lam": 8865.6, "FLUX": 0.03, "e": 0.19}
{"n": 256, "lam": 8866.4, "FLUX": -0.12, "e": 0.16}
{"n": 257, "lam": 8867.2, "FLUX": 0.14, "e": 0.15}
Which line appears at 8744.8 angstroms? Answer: [O III] 5007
